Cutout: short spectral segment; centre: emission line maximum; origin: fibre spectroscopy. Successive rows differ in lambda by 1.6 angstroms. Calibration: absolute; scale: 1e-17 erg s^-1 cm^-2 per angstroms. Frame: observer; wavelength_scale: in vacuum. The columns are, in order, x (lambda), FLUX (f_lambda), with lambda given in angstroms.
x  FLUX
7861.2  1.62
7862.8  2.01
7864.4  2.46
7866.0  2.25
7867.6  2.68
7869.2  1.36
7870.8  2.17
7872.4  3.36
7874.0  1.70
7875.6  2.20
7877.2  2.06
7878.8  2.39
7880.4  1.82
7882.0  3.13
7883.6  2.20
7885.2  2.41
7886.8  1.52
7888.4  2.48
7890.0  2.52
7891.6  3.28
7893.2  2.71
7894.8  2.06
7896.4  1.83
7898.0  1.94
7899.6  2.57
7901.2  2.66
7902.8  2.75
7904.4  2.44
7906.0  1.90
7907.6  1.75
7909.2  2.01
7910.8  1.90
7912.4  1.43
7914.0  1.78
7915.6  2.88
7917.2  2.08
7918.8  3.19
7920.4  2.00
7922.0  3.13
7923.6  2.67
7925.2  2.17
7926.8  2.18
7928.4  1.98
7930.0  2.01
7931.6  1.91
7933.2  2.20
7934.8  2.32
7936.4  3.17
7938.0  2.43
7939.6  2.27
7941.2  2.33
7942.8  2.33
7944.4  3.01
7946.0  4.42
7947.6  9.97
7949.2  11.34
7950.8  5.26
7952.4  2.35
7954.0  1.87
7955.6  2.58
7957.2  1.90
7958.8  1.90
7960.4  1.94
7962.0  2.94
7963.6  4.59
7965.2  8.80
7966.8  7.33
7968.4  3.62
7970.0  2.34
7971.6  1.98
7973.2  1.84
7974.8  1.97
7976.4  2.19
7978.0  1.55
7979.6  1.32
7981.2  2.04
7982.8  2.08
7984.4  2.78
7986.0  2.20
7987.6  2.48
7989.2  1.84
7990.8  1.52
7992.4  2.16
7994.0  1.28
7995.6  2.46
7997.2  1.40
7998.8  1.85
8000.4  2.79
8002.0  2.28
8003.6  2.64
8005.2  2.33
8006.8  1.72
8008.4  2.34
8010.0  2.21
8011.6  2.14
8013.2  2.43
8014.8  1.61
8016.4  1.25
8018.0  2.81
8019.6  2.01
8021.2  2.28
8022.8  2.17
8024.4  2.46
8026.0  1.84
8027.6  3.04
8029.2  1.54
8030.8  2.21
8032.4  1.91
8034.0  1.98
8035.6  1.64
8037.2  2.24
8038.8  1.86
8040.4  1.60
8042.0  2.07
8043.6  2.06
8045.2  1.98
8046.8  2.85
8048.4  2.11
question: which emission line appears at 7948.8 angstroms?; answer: [S II]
